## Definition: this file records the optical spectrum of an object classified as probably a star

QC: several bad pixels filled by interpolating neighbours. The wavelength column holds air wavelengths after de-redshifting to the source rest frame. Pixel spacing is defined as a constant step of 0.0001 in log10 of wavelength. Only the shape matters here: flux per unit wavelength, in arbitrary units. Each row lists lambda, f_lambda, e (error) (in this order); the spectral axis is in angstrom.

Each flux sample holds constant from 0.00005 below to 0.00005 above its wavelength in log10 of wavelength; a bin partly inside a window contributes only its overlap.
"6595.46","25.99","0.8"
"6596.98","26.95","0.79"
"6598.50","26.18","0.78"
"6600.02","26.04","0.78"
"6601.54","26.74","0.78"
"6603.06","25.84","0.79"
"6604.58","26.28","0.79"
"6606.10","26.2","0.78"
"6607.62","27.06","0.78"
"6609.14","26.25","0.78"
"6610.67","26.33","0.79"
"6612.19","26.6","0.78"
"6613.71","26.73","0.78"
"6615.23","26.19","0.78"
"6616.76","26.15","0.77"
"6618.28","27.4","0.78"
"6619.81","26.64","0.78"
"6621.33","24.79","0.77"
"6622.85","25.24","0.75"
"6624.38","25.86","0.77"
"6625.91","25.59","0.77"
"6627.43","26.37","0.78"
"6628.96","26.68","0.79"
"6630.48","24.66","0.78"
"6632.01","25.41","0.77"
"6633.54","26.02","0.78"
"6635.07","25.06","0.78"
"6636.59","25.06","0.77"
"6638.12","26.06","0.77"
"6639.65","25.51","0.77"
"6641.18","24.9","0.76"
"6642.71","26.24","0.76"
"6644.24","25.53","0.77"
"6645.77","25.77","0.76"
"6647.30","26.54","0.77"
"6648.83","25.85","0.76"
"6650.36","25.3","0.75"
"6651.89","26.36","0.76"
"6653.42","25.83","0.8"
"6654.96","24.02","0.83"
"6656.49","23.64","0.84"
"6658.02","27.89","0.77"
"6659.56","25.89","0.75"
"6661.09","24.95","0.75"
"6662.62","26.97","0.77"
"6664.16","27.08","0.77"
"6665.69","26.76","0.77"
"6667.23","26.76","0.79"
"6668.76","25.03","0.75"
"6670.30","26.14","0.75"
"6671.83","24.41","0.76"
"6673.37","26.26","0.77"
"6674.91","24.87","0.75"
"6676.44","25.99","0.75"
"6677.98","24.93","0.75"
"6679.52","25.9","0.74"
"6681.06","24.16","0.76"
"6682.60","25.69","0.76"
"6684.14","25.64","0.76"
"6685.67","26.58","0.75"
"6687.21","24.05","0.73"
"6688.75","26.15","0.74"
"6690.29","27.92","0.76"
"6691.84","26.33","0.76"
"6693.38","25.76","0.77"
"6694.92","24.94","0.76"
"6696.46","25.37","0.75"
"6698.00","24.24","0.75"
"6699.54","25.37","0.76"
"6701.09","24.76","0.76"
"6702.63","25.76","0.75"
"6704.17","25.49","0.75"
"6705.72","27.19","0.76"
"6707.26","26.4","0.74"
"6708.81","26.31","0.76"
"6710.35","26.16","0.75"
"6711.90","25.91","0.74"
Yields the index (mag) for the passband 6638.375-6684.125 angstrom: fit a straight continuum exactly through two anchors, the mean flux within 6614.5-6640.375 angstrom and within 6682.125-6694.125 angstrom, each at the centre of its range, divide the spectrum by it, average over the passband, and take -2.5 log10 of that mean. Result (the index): 0.01 mag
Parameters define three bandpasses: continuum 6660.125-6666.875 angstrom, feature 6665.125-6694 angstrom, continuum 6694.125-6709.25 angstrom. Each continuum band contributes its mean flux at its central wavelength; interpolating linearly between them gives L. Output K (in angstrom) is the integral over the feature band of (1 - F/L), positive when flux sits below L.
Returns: 0.4 angstrom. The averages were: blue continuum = 26.4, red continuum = 25.6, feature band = 25.7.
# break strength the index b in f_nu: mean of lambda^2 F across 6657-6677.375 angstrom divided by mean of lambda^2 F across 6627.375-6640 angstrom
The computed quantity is 1.03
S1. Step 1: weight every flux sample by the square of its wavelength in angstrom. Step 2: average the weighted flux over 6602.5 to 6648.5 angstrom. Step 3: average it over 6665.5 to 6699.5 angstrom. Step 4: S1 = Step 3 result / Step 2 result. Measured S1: 1.0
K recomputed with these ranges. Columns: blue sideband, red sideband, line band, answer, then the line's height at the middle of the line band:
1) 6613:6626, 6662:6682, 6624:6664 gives 0.3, 25.9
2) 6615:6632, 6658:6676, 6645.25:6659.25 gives 0.2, 26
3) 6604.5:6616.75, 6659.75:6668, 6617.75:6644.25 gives 0.7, 26.5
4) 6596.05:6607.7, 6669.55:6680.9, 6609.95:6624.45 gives 0.0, 26.2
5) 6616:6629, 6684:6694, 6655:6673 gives 0.1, 26.1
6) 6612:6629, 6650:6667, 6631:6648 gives 0.3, 26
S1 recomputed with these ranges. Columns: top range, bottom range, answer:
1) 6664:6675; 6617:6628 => 1.01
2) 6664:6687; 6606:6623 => 0.99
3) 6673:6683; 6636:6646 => 1.00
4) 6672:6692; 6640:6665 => 1.00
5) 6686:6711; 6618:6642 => 1.02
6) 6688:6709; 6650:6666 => 1.01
